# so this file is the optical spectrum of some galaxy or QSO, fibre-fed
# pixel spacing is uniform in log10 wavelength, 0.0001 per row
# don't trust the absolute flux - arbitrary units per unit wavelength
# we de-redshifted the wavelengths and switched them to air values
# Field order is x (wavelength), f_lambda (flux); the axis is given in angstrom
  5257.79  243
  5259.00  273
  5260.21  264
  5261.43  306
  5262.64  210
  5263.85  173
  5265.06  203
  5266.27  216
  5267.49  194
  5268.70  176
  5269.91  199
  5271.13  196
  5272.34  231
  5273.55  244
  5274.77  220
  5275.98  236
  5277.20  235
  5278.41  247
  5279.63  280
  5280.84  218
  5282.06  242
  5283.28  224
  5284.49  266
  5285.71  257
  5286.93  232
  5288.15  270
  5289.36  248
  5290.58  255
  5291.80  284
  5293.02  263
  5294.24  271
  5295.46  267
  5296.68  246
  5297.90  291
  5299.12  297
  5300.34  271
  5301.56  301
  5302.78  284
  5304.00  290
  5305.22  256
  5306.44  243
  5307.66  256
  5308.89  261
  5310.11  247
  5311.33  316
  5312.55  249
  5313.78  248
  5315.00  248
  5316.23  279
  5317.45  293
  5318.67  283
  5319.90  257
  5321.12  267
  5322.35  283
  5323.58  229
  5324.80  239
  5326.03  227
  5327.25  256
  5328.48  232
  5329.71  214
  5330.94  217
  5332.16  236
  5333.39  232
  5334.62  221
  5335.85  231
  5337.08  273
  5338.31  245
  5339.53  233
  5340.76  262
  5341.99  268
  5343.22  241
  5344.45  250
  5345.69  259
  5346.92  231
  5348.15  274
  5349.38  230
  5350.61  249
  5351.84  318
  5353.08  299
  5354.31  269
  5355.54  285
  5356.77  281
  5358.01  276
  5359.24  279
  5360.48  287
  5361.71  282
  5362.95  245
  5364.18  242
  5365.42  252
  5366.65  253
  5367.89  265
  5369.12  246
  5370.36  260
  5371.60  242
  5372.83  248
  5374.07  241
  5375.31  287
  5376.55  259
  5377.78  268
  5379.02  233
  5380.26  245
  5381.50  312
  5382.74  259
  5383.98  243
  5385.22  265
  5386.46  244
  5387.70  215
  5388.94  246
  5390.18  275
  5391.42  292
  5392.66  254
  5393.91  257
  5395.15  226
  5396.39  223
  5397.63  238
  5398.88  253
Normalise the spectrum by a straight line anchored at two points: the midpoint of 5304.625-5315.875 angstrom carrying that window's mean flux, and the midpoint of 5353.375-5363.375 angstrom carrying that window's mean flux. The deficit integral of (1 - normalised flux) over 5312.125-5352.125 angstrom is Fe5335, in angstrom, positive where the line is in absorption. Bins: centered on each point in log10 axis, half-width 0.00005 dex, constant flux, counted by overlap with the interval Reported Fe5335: 2.49 angstrom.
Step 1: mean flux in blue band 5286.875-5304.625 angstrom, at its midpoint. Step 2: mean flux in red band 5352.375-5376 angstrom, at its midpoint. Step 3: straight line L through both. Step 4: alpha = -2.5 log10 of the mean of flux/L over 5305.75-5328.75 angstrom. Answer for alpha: 0.05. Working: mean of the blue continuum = 273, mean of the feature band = 259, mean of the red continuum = 265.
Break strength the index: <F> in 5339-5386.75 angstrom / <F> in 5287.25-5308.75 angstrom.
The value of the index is 0.97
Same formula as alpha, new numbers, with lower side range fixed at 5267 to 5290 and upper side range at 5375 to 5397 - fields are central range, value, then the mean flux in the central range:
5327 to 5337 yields 0.06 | 231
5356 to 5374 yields -0.04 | 261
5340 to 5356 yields -0.07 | 264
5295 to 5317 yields -0.13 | 270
